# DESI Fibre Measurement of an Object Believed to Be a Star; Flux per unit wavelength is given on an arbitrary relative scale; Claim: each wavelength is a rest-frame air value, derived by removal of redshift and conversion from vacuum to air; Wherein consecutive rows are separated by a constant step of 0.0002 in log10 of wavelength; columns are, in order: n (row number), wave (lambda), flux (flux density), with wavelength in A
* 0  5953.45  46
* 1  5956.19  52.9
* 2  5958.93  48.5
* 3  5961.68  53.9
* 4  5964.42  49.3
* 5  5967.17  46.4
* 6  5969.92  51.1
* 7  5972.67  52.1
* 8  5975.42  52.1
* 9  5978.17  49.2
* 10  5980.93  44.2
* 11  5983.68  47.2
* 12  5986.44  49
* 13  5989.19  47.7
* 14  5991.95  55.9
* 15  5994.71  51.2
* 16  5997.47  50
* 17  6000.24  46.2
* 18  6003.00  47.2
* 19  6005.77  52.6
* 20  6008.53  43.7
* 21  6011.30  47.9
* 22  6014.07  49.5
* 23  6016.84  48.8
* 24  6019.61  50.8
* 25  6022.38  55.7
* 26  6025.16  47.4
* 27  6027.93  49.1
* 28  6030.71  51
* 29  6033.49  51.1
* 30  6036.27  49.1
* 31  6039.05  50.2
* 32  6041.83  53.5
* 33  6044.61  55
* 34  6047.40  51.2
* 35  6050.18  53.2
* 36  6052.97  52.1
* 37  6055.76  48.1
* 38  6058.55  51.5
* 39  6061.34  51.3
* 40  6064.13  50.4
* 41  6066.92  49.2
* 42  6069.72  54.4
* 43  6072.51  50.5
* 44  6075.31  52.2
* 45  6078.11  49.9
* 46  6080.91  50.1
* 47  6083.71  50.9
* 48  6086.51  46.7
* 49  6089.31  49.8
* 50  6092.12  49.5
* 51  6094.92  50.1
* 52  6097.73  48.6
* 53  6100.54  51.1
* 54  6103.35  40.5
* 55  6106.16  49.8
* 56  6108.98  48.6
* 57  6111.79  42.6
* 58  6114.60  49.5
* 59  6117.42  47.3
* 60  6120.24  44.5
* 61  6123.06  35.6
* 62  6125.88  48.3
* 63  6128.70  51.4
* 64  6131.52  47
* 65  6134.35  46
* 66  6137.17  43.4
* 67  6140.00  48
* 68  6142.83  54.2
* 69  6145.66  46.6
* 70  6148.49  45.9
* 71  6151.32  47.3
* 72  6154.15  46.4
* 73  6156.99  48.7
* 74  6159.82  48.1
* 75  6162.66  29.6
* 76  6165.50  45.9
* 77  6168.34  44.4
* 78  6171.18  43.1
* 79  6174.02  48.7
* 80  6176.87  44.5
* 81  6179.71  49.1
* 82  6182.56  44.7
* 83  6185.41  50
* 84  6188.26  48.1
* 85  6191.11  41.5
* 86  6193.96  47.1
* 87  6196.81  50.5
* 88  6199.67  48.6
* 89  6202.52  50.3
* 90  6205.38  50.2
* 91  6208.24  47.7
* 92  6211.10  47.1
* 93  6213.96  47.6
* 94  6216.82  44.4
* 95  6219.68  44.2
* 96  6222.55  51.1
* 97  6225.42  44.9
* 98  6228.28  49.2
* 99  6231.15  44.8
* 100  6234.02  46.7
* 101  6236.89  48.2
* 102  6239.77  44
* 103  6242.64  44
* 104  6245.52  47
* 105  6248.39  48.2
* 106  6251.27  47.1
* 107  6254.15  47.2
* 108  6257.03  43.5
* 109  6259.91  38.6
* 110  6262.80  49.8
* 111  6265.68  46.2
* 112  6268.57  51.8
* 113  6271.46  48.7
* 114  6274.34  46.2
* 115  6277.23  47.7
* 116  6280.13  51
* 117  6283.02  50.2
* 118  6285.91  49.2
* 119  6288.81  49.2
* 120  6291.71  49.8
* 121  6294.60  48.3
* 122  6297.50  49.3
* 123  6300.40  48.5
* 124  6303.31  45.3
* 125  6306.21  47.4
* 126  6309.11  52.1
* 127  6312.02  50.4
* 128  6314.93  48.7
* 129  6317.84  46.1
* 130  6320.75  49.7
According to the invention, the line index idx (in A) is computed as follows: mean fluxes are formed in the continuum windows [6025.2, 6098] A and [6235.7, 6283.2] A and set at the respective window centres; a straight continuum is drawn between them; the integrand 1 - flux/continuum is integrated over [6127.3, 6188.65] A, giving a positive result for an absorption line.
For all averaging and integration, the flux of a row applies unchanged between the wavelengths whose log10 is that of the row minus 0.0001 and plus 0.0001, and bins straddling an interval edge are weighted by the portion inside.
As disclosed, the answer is 3.11 A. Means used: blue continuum 50.7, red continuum 46.9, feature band 46.4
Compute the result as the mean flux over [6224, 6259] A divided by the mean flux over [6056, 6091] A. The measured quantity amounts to 0.91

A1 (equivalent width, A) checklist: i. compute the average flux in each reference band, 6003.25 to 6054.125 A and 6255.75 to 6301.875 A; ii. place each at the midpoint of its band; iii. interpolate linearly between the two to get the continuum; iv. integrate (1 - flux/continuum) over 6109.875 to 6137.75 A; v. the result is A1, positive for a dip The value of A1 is 2.2 A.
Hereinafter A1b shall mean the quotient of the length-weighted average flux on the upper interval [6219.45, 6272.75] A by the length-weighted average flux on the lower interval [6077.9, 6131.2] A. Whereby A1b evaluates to 1.0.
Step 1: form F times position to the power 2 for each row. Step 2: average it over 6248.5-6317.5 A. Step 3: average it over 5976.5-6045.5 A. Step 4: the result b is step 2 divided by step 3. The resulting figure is 1.06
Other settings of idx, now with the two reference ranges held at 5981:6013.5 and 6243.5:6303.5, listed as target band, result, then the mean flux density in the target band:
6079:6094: -0.3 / 49.5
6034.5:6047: -0.8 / 51.9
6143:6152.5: 0.1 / 47.6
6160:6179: 1.9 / 43.3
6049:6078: -1.6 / 51.2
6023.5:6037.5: -0.3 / 49.6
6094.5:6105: 0.2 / 47.4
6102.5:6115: 0.6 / 46.2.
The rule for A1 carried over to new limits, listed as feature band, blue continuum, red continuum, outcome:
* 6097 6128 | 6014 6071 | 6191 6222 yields 2.18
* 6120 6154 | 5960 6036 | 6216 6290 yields 1.16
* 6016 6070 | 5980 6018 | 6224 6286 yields -3.02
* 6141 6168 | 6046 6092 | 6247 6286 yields 1.90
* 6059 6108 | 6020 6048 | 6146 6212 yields -0.08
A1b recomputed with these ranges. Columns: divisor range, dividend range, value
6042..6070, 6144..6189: 0.89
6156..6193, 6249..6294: 1.06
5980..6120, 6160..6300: 0.94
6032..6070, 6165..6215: 0.92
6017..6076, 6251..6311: 0.94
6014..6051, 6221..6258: 0.91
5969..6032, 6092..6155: 0.95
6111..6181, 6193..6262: 1.02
